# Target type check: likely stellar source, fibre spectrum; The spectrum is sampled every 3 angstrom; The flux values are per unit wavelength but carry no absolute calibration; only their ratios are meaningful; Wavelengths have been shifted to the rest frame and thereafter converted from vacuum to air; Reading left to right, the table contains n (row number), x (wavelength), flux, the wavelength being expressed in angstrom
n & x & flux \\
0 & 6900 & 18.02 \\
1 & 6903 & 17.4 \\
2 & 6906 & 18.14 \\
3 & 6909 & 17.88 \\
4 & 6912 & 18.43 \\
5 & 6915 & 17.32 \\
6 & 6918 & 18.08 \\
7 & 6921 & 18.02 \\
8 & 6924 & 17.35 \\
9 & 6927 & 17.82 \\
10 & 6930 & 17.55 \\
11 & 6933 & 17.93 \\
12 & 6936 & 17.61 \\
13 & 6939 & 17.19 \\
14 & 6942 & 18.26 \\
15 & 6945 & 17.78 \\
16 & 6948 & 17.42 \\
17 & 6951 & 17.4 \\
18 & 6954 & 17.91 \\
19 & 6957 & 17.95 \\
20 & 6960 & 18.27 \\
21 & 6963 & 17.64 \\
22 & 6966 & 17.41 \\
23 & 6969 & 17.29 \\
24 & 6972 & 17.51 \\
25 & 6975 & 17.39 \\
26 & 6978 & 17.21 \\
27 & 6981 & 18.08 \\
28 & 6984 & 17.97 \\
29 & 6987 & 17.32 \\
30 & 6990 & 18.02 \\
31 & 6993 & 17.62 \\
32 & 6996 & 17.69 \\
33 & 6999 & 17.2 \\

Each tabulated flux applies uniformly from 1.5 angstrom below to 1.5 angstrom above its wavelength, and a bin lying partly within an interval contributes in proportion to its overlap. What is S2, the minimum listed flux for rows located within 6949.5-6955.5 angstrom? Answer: 17.4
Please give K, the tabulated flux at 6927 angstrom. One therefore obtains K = 17.82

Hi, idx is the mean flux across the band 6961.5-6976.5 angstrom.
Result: 17.4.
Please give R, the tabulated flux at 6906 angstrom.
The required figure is 18.14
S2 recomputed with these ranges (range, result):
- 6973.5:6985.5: 17.21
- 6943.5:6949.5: 17.42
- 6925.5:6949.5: 17.19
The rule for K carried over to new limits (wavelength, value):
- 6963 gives 17.64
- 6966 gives 17.41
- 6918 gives 18.08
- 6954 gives 17.91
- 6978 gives 17.21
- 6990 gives 18.02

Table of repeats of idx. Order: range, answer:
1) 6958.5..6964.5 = 18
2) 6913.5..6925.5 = 17.7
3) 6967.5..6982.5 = 17.5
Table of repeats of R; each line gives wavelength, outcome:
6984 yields 17.97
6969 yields 17.29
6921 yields 18.02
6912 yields 18.43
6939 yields 17.19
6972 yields 17.51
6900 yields 18.02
